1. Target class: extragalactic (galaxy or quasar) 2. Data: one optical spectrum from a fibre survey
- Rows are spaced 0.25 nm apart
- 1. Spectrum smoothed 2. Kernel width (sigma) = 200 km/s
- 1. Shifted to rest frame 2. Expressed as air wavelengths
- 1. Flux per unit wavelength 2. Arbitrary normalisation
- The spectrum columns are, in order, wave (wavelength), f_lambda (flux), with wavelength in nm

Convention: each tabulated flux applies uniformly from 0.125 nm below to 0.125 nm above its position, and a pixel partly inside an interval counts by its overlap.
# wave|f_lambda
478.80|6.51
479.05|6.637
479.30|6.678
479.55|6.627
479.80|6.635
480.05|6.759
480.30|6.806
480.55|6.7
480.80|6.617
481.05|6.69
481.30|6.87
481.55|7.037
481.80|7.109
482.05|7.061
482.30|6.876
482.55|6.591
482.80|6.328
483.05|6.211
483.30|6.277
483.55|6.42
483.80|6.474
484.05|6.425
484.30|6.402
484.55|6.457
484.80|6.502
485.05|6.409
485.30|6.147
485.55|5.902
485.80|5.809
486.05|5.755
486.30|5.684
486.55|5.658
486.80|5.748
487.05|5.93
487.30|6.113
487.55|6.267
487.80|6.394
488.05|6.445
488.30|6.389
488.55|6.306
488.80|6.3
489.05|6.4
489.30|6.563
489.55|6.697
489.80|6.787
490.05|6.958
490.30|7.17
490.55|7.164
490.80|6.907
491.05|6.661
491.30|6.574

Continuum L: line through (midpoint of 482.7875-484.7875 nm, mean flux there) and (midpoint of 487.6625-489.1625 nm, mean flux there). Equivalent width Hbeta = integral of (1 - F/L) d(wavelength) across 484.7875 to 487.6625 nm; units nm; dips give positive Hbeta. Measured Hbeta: 0.182 nm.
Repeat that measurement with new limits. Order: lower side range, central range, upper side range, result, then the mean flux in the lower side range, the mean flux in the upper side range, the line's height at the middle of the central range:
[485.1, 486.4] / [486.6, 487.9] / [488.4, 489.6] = 0.02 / 5.89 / 6.44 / 6.14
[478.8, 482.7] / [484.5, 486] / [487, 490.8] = 0.11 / 6.77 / 6.55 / 6.65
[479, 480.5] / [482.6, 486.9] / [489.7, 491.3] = 0.40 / 6.69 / 6.91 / 6.8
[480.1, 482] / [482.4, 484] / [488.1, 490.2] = 0.09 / 6.84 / 6.55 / 6.76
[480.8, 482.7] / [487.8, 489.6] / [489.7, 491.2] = 0.13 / 6.87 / 6.94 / 6.92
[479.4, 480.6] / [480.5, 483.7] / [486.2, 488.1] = -0.08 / 6.71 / 6.02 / 6.5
